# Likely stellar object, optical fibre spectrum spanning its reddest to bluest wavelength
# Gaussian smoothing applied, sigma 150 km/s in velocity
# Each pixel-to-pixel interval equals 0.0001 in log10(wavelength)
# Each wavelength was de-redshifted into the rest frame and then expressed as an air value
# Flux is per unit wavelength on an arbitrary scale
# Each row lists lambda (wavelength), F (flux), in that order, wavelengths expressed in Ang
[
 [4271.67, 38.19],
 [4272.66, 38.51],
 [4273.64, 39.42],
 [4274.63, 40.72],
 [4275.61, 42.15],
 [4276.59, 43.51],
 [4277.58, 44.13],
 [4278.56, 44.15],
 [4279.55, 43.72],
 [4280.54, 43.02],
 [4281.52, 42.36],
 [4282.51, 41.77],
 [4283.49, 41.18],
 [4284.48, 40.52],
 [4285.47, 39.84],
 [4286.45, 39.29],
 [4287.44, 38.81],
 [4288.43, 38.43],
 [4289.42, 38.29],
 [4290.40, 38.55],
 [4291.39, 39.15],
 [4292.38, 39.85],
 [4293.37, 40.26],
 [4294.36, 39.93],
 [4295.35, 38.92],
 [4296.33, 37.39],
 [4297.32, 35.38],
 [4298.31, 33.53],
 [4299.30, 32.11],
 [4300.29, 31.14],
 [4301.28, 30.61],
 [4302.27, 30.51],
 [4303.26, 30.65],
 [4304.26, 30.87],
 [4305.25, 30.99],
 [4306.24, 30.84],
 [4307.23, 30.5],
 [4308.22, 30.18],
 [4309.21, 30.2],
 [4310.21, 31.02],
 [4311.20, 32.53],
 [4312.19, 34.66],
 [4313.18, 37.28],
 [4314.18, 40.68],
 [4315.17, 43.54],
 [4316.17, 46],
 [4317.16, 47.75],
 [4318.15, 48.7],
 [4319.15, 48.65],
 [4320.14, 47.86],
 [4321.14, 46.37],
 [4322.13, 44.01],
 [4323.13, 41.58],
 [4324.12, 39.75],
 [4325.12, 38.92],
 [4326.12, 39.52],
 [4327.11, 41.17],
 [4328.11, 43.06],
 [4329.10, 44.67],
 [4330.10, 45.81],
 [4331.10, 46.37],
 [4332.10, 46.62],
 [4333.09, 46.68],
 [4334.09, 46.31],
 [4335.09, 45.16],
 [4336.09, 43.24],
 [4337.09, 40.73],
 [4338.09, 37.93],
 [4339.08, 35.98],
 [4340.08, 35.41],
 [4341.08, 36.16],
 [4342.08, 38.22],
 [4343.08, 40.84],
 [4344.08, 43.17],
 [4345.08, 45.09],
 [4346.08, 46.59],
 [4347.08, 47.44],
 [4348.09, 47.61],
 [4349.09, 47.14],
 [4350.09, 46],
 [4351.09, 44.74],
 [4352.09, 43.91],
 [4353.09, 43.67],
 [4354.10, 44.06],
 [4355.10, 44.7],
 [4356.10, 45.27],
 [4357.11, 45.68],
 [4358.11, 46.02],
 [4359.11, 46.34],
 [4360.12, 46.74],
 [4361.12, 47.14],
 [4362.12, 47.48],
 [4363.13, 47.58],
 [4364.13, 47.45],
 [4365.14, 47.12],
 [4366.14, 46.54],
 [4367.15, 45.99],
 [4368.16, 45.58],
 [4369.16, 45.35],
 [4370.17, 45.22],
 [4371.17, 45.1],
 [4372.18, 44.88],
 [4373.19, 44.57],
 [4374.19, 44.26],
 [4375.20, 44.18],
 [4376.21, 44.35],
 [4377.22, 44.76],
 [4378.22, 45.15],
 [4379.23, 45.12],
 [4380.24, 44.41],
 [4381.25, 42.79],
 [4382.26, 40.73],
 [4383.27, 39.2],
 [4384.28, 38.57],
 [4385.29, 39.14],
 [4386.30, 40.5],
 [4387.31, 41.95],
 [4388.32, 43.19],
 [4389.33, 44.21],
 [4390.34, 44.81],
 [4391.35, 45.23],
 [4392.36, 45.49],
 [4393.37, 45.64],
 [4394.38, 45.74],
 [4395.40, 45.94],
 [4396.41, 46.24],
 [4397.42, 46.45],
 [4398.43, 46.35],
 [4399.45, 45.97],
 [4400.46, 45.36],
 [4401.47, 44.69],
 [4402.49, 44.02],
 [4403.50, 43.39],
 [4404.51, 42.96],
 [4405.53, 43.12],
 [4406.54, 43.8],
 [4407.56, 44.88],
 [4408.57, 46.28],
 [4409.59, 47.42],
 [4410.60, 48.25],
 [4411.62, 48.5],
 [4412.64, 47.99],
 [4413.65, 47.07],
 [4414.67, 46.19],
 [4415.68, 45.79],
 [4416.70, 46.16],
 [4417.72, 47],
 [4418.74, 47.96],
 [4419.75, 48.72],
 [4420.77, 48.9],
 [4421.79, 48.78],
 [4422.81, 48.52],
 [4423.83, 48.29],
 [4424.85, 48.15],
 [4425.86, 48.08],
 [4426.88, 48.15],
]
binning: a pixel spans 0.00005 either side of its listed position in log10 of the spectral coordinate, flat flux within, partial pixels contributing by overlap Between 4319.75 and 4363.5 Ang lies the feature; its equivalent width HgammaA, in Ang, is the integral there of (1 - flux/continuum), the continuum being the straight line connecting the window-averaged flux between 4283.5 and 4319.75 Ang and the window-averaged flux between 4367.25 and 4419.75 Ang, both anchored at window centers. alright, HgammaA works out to -3.7 Ang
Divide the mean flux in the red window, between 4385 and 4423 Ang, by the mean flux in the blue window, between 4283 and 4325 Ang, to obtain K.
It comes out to 1.2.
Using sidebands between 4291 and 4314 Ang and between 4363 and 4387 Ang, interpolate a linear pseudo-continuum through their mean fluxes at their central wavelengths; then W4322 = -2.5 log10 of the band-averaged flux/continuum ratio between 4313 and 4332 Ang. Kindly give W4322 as -0.20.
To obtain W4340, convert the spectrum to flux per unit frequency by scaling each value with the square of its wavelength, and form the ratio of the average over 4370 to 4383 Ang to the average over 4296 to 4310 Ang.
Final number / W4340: 1.4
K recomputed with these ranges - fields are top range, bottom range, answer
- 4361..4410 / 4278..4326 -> 1.16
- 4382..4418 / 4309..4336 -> 1.05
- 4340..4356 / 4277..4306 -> 1.16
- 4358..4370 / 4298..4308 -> 1.50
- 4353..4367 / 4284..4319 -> 1.26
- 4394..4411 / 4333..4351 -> 1.06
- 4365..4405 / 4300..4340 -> 1.12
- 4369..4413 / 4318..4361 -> 1.01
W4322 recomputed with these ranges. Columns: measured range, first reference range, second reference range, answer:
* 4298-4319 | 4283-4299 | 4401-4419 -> 0.13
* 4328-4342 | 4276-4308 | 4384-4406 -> -0.06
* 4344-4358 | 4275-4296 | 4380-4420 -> -0.06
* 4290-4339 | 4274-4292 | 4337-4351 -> 0.07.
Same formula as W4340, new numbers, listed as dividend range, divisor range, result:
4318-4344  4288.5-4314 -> 1.26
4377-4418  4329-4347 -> 1.08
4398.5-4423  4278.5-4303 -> 1.28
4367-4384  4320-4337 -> 1.03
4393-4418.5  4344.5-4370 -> 1.02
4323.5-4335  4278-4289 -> 1.08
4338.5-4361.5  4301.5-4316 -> 1.34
